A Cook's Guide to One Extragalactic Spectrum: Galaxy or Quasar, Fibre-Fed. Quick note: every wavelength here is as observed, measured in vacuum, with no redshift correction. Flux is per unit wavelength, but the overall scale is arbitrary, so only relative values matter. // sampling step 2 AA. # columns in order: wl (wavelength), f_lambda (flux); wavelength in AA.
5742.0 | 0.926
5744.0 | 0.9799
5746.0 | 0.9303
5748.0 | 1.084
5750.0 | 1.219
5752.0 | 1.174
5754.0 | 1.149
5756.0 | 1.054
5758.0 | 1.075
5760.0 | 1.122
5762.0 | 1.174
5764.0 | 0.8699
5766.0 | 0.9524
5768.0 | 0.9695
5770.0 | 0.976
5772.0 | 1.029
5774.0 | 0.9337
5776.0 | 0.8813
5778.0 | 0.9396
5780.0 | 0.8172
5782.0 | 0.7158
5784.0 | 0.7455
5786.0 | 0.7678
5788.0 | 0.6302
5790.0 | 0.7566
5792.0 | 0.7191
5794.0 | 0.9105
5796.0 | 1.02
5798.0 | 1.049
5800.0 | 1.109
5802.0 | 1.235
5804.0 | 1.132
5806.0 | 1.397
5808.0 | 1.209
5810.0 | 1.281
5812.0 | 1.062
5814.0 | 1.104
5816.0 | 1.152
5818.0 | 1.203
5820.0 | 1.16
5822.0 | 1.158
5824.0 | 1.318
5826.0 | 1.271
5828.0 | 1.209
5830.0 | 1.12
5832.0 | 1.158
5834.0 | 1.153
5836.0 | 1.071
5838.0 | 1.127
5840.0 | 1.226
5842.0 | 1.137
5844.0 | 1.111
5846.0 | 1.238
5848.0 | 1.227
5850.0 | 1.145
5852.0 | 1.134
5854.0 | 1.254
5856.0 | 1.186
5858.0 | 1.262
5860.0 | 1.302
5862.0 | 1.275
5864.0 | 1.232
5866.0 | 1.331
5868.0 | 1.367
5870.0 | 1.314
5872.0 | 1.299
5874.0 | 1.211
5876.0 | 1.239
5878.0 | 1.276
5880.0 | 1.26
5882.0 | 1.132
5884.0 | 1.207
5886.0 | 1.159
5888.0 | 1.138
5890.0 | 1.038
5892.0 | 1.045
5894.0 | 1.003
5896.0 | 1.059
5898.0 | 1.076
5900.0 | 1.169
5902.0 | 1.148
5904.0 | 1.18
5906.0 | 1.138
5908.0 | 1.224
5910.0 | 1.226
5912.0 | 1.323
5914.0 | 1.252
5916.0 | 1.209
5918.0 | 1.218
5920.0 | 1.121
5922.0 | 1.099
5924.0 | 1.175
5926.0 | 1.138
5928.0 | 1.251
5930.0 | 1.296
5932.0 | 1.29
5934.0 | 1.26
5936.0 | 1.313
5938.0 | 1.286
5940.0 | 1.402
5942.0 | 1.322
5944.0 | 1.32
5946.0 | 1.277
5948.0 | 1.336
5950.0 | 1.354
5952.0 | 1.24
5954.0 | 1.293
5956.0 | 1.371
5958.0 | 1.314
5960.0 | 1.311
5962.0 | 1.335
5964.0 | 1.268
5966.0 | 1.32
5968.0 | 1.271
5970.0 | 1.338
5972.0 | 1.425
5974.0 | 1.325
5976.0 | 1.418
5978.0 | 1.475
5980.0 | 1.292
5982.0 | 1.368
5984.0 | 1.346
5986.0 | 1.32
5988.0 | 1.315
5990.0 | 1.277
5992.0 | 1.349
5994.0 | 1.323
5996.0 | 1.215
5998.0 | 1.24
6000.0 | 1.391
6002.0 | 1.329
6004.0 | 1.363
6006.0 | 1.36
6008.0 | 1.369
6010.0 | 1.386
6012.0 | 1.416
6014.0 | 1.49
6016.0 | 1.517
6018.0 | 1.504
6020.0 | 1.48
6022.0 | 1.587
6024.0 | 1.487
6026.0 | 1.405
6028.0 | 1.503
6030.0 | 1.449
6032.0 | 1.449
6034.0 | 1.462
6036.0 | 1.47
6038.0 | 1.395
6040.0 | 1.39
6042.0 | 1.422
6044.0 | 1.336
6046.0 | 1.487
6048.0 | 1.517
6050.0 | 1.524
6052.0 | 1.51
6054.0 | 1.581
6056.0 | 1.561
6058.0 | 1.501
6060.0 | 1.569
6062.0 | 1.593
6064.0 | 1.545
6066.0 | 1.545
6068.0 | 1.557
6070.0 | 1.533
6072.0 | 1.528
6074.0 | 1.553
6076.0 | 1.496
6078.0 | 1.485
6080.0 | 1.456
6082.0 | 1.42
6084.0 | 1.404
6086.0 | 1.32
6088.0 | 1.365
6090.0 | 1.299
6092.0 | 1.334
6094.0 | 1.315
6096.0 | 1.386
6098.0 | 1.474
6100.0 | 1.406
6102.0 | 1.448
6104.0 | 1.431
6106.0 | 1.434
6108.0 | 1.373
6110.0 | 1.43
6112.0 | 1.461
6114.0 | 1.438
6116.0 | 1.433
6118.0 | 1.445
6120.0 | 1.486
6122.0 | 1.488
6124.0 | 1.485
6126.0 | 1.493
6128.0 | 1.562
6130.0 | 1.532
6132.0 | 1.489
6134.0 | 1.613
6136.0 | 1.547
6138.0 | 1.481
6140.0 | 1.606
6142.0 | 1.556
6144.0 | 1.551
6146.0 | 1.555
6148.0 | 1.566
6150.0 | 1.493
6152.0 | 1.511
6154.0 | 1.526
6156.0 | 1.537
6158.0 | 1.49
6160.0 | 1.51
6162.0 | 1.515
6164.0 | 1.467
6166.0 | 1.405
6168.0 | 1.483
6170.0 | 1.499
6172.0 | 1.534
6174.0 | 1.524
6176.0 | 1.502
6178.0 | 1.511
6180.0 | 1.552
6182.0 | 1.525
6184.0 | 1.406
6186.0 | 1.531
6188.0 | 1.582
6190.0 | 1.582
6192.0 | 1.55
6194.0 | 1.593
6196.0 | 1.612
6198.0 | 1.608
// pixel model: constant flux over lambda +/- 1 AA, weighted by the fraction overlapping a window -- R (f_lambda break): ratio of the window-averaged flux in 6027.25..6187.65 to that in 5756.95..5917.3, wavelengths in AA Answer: 1.3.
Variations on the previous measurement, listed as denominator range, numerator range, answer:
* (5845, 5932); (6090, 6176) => 1.23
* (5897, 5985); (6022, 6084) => 1.17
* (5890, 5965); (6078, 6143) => 1.18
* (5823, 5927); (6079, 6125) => 1.19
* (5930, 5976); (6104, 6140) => 1.13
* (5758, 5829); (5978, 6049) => 1.36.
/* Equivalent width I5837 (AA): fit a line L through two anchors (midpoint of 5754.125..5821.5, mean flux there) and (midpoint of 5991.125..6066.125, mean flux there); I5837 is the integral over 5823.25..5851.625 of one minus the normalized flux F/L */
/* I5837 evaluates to -2.1 AA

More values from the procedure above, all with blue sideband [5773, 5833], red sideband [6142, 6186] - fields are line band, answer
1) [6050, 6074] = -3.0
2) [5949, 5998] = -2.5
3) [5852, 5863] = -1.3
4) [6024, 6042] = -1.4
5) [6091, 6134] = -0.2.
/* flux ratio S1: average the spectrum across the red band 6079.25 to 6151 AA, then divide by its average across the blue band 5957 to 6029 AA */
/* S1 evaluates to 1.1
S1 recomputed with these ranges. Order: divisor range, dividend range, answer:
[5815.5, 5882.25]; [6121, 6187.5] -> 1.25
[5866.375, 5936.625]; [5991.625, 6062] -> 1.20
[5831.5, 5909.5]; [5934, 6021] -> 1.14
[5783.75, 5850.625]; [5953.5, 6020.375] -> 1.23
